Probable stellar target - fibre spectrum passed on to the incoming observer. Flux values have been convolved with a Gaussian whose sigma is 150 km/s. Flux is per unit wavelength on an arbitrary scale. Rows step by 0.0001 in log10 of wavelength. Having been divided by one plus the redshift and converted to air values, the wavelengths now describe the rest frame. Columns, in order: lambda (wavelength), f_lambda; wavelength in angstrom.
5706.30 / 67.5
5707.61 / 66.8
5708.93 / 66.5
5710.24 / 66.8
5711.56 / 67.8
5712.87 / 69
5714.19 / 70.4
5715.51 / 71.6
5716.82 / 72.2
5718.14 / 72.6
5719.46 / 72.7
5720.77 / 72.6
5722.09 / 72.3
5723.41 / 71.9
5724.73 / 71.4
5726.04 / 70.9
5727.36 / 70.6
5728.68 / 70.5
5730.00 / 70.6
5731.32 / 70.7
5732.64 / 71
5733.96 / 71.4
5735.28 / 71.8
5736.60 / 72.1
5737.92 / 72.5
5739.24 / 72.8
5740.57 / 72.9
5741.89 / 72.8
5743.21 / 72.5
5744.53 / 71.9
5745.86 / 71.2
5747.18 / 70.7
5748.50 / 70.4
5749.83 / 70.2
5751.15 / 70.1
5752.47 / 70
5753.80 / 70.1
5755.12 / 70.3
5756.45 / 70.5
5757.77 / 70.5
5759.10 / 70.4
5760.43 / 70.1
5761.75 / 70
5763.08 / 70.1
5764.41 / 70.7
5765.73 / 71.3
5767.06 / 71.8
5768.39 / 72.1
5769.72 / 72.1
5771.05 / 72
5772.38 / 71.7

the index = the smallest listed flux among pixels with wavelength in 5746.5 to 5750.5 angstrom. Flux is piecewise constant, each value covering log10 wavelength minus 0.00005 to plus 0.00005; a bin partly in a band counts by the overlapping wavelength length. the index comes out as 70.2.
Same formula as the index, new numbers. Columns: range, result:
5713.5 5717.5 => 70.4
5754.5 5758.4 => 70.3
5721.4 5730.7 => 70.5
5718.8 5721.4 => 72.6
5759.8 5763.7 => 70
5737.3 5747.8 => 70.7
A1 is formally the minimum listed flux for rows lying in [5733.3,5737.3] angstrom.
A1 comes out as 71.4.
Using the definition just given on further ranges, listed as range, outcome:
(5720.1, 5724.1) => 71.9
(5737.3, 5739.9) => 72.5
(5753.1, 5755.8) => 70.1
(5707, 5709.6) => 66.5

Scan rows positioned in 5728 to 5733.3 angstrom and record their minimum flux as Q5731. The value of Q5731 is 70.5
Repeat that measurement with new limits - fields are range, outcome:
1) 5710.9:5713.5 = 67.8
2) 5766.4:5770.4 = 71.8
